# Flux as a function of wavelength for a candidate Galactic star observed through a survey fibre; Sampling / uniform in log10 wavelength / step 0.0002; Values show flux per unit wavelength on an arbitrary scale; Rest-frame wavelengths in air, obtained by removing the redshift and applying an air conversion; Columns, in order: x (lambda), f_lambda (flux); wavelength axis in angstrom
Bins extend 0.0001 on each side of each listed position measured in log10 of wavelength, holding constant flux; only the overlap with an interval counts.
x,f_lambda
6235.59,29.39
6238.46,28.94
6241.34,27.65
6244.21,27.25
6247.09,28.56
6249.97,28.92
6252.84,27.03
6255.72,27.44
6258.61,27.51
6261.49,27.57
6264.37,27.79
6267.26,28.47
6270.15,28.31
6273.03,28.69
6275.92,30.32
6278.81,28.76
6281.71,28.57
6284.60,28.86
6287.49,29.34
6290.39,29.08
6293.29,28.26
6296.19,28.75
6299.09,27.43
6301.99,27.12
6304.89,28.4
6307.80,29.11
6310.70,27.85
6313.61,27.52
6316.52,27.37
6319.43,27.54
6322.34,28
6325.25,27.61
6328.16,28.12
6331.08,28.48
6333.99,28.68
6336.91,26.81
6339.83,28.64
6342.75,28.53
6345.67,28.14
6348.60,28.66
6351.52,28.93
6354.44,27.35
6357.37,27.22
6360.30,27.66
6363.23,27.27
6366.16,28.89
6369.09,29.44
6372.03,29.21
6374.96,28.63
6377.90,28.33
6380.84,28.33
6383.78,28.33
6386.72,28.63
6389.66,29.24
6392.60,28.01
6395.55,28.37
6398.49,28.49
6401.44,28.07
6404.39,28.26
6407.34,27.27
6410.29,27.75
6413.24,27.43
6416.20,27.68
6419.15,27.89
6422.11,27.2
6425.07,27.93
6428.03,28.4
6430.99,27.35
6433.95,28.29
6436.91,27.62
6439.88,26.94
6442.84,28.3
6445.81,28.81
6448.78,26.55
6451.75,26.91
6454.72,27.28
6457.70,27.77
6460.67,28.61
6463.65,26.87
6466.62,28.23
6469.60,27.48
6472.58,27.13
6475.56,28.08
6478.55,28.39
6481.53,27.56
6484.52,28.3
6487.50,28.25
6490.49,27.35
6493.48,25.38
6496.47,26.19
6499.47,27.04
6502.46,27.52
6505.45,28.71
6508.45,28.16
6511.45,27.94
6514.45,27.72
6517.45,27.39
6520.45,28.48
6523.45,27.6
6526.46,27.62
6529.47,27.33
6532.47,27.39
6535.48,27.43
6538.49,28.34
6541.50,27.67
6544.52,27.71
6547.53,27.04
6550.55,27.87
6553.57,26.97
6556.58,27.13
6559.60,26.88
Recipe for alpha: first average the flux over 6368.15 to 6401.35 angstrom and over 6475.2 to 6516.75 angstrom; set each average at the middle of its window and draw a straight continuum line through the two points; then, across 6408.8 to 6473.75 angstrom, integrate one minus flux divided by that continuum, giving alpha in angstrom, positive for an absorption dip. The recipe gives 1.0 angstrom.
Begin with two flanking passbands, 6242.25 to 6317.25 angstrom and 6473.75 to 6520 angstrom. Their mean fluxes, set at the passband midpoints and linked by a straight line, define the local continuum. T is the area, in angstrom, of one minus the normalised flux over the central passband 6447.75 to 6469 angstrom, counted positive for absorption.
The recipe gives 0.2 angstrom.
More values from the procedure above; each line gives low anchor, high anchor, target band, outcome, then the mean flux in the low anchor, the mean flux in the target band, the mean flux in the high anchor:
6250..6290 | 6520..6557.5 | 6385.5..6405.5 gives -0.3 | 28.4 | 28.4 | 27.6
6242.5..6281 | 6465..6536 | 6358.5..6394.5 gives -0.7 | 28.2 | 28.5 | 27.6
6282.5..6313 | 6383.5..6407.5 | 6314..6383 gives 0.5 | 28.4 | 28.2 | 28.4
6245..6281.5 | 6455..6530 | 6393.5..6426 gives 0.0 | 28.3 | 27.8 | 27.6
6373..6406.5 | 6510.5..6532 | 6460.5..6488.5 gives 0.1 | 28.4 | 27.9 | 27.7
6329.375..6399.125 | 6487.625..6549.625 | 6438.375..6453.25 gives 0.2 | 28.3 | 27.5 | 27.5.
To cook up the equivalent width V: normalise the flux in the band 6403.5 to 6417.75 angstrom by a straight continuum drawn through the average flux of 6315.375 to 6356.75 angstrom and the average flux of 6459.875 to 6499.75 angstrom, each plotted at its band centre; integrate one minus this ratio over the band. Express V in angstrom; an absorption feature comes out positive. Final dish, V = 0.1 angstrom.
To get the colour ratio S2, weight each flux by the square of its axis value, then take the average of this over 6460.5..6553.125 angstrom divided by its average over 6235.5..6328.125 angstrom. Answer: 1.05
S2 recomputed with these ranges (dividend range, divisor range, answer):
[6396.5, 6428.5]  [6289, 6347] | 1.02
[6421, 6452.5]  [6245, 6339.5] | 1.03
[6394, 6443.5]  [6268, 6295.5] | 1.01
